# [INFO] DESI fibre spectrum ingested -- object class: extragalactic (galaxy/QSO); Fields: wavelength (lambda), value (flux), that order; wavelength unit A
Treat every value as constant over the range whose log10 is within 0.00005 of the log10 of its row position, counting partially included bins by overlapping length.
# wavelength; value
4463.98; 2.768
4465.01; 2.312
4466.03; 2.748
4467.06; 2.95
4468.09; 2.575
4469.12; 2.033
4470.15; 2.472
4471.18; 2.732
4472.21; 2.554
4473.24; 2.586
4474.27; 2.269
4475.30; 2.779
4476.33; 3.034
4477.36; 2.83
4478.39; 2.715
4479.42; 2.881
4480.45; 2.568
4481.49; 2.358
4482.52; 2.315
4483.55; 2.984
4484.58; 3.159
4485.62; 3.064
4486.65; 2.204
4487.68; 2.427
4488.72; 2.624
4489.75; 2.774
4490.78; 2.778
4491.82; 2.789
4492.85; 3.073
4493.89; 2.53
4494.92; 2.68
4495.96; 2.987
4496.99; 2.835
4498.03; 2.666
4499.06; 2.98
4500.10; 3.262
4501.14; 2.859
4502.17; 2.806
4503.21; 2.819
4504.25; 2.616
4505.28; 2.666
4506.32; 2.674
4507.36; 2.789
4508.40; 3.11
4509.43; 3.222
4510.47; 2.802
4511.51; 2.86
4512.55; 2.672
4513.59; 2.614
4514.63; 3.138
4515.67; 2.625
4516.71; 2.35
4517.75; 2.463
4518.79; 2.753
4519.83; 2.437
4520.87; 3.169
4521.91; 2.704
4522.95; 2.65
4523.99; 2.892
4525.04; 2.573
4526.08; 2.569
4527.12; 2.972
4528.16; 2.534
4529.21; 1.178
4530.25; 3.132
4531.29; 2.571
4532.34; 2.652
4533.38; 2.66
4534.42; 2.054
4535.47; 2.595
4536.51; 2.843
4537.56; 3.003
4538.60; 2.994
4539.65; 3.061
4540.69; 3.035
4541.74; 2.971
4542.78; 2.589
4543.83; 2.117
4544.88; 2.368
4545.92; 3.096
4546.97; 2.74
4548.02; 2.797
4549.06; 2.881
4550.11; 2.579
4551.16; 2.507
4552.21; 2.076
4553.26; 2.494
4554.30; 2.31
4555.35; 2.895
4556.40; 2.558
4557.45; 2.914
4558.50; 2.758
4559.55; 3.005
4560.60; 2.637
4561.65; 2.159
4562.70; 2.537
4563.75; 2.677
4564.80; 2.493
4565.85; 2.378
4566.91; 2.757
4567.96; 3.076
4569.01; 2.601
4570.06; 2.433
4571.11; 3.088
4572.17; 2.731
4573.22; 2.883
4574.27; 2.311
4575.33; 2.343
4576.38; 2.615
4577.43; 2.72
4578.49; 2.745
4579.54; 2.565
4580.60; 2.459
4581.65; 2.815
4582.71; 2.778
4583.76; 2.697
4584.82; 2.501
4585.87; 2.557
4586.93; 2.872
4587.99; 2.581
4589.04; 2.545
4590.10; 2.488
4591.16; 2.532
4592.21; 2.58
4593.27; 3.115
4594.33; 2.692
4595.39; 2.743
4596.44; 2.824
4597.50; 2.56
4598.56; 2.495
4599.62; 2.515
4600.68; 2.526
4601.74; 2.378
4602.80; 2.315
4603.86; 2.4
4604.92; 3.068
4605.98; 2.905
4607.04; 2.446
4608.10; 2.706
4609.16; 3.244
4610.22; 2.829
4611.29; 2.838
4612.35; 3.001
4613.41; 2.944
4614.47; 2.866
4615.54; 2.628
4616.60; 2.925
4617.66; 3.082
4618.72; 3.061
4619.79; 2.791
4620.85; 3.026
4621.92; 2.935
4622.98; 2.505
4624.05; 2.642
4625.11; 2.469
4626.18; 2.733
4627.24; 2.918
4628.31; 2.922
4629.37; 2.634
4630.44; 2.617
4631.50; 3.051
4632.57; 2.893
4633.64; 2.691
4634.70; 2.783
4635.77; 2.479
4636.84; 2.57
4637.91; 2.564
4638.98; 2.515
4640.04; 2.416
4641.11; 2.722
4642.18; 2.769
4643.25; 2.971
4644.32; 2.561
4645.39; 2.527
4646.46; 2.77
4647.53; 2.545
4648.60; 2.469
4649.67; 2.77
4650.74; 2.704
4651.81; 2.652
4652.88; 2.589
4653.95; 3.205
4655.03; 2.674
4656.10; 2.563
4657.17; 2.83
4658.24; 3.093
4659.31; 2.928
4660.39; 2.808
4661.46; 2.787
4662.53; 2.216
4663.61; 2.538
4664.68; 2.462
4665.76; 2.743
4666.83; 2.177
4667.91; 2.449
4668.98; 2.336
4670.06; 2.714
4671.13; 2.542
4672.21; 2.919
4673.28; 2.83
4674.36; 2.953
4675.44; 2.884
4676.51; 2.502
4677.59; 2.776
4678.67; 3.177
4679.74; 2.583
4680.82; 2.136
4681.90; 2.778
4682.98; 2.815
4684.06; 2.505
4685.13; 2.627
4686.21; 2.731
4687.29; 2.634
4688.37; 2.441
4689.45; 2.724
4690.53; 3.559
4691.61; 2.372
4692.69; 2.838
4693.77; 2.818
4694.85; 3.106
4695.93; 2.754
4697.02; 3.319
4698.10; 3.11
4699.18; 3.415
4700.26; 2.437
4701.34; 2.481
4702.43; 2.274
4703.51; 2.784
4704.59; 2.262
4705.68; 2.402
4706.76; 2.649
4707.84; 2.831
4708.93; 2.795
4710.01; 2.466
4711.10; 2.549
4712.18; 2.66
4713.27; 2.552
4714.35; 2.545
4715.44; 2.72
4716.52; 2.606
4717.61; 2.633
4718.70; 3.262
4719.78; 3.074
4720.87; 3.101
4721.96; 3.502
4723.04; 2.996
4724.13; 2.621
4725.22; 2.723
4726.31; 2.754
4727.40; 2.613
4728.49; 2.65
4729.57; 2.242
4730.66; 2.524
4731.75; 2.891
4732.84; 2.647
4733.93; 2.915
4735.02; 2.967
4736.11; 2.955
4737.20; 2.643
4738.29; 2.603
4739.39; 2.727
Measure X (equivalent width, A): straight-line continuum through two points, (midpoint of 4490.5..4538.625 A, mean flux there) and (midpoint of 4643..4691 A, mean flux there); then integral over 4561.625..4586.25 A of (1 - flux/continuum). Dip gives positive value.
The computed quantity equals 0.8 A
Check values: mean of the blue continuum 2.73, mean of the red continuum 2.69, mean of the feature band 2.63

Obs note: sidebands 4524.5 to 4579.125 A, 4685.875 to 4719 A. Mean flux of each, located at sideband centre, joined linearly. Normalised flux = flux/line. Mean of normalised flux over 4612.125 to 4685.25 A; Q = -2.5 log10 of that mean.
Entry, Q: -0.01 mag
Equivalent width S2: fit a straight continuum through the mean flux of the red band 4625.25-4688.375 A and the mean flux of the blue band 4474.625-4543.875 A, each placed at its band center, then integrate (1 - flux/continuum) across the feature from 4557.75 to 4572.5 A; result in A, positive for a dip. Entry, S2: 0.25 A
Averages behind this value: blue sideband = 2.74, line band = 2.67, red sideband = 2.68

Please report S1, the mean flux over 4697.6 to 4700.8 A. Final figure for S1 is 2.99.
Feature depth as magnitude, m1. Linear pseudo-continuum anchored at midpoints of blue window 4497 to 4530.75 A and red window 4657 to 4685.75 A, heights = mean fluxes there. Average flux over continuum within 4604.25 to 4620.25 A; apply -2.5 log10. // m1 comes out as -0.07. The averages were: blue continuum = 2.74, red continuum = 2.67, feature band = 2.88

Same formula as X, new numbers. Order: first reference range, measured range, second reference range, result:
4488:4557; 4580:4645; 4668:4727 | 0.4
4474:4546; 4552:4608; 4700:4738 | 1.9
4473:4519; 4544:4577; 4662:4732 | 1.3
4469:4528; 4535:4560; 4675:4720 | 0.2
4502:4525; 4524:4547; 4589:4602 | 0.6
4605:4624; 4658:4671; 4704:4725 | 1.0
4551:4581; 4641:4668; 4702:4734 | -0.1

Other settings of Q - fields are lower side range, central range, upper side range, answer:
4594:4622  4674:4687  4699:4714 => -0.03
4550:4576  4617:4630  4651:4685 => -0.06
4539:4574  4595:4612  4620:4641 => 0.01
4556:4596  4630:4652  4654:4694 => 0.00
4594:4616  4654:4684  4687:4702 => 0.05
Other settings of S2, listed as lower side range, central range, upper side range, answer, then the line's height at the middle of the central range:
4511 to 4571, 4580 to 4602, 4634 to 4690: 0.2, 2.66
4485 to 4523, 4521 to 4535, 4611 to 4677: 1.0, 2.76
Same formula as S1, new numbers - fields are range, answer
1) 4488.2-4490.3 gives 2.71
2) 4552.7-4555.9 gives 2.56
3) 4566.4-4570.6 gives 2.72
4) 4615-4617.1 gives 2.77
